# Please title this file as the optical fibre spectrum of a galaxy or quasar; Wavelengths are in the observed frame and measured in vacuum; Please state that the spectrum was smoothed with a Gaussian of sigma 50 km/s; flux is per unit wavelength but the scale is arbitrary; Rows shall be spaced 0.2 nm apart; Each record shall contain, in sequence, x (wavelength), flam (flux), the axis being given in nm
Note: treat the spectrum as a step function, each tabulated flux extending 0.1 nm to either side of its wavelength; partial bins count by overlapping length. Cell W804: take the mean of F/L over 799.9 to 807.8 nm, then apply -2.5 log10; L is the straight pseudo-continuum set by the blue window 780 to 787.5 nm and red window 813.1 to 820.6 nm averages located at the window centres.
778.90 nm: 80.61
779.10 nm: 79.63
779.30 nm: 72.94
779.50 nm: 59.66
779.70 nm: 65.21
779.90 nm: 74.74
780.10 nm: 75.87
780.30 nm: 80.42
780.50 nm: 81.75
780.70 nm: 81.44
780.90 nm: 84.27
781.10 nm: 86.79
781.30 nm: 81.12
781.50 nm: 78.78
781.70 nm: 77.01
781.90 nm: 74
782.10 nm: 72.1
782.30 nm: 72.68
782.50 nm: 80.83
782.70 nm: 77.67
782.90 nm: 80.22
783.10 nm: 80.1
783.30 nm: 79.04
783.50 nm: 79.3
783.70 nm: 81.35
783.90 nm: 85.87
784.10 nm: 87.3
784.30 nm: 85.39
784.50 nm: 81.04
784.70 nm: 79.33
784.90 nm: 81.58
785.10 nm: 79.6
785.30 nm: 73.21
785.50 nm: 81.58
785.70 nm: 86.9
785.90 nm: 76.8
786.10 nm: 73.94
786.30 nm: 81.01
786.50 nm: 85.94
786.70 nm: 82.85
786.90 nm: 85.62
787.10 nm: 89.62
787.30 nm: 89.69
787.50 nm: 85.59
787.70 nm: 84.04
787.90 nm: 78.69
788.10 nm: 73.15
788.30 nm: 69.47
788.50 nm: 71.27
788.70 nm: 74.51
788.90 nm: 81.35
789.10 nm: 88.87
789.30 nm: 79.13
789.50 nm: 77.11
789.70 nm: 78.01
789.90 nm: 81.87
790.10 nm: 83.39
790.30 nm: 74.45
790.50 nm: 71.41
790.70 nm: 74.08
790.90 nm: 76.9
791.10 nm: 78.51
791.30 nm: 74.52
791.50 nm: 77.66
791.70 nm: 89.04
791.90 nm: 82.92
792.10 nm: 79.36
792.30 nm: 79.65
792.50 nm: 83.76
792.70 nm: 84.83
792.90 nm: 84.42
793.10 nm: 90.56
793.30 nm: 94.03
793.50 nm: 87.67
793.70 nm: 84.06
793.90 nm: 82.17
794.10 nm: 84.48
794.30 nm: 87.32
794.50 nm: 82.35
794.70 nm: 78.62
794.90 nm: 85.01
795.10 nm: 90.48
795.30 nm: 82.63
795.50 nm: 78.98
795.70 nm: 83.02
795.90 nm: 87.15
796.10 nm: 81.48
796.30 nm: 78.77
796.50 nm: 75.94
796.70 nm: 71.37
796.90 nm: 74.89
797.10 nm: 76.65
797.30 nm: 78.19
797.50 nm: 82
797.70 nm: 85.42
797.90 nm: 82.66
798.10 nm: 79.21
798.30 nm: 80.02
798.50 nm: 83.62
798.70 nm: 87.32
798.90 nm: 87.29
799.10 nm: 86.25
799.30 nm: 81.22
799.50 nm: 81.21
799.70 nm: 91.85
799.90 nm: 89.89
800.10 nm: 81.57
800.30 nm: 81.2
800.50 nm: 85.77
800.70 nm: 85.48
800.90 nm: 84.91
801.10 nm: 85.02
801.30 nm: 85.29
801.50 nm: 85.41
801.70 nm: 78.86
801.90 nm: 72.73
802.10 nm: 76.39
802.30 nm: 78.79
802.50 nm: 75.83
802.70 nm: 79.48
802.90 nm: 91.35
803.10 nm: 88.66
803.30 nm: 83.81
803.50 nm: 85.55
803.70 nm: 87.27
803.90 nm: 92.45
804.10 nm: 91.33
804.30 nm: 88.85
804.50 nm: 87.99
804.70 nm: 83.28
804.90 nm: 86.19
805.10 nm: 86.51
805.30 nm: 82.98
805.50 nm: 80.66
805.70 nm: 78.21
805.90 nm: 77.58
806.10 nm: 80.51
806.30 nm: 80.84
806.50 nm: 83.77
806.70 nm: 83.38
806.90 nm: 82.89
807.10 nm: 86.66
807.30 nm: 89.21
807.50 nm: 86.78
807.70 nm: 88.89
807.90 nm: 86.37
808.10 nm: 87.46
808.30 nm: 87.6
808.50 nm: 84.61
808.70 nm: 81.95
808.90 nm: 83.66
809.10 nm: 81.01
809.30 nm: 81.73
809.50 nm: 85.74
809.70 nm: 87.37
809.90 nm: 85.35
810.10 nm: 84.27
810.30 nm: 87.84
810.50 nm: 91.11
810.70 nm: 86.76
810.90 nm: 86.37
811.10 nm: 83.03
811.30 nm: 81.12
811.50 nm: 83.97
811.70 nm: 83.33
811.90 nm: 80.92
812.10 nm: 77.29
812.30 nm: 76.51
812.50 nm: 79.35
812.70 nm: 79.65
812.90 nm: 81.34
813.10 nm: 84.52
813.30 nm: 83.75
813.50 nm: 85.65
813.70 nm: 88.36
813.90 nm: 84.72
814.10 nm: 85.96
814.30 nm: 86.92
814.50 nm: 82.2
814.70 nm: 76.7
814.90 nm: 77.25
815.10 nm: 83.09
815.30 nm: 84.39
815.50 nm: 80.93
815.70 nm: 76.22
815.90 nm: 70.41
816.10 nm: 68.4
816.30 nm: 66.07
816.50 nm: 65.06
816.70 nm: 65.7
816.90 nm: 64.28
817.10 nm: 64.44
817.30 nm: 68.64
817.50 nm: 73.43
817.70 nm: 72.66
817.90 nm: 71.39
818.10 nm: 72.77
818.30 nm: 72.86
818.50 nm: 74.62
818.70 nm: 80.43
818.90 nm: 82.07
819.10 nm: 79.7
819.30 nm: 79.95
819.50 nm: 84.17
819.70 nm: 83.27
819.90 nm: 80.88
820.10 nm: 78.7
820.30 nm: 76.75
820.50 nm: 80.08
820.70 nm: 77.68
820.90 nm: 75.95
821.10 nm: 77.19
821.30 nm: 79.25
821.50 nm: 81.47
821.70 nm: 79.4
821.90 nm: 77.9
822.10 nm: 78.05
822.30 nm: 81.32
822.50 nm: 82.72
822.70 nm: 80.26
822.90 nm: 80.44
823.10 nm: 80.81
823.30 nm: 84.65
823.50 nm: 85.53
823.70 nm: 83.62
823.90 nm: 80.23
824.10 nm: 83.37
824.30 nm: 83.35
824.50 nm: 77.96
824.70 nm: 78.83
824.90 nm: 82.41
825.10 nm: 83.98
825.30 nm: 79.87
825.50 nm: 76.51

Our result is -0.07 mag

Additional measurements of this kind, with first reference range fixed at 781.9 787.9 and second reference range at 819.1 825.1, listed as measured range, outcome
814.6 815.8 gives 0.013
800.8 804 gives -0.031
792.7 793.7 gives -0.092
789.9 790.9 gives 0.063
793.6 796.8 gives -0.014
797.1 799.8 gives -0.031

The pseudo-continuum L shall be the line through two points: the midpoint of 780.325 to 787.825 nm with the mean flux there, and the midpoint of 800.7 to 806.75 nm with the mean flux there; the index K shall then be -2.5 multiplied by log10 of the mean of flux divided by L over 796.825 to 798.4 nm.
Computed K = 0.038 mag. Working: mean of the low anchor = 81.2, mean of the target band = 80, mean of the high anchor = 83.5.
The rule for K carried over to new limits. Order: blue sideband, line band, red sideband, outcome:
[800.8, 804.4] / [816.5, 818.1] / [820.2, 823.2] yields 0.17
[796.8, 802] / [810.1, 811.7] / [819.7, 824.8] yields -0.05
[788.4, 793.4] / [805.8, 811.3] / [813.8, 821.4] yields -0.09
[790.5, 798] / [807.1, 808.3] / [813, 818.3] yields -0.12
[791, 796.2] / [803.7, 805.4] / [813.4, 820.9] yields -0.09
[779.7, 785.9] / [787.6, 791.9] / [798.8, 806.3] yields 0.04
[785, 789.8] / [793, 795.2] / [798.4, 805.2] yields -0.05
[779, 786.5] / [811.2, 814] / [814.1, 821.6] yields -0.08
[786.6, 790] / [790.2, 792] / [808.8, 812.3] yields 0.05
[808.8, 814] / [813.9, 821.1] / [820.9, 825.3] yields 0.08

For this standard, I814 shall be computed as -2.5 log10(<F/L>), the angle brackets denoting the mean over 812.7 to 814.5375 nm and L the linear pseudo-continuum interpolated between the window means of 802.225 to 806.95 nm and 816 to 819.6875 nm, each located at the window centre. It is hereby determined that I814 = -0.11 mag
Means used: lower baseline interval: 84.1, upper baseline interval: 72.8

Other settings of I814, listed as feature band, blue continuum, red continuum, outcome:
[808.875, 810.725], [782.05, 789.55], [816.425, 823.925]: -0.10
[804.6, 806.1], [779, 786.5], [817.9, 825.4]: -0.04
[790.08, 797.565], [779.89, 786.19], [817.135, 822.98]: -0.03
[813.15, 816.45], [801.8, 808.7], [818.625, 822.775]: 0.02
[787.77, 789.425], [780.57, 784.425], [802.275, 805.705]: 0.06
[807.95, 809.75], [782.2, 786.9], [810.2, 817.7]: -0.07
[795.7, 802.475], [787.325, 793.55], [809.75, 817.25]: -0.02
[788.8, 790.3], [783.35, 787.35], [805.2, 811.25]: 0.02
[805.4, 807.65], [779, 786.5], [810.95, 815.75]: -0.02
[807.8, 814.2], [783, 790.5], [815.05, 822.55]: -0.09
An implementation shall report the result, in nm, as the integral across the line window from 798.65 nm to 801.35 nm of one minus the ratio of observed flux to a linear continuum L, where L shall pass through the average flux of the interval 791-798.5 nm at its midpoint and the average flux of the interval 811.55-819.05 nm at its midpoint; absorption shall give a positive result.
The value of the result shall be -0.15 nm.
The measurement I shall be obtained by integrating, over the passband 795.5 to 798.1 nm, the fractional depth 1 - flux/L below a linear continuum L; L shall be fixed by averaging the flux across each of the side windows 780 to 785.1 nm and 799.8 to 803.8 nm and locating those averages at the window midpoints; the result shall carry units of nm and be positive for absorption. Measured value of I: 0.08 nm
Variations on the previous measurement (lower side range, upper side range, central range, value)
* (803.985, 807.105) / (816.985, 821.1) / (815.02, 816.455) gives 0.06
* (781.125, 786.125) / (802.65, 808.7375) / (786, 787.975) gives -0.08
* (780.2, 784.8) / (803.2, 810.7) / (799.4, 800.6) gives -0.02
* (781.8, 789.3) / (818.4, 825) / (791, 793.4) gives -0.09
